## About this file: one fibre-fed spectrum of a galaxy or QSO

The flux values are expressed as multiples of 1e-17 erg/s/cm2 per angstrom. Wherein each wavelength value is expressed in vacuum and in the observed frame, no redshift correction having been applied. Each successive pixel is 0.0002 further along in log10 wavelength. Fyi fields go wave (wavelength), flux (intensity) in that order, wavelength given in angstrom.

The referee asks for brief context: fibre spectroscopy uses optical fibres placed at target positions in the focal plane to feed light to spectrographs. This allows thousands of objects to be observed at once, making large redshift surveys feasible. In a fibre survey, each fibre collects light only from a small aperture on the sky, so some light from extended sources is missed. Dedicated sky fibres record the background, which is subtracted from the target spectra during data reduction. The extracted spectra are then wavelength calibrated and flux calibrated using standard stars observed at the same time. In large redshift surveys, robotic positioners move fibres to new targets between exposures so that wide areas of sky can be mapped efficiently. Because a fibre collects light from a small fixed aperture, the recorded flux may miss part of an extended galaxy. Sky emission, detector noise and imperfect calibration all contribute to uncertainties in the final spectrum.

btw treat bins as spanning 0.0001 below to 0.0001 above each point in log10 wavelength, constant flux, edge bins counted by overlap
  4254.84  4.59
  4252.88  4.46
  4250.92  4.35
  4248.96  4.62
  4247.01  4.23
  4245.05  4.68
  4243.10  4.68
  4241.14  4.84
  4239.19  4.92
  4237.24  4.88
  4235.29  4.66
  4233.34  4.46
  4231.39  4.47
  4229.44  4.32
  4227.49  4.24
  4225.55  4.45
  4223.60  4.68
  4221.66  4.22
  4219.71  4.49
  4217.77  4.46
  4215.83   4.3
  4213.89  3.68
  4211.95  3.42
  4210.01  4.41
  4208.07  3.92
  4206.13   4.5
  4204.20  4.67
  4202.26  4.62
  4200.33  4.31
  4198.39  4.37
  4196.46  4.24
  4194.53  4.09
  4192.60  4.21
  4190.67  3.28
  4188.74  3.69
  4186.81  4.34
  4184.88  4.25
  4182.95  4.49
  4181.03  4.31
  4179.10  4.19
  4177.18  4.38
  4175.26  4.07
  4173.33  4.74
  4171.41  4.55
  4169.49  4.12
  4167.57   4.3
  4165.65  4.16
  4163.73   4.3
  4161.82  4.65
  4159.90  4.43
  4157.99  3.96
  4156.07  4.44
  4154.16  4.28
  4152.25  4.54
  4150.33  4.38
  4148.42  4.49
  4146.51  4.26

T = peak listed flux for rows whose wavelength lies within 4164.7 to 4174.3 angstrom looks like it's 4.74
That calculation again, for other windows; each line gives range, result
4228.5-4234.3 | 4.47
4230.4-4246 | 4.92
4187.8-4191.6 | 3.69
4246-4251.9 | 4.62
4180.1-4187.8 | 4.49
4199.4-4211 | 4.67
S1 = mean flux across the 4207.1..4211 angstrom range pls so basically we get 4.16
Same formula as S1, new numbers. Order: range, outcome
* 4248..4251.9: 4.48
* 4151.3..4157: 4.42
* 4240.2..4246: 4.73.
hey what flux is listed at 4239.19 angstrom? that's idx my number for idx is 4.92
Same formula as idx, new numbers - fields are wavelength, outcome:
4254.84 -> 4.59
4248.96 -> 4.62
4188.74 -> 3.69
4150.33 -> 4.38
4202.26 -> 4.62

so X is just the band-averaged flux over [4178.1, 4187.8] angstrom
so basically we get 4.31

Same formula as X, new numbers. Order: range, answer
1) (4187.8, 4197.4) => 3.9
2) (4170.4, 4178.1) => 4.43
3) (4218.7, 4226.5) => 4.46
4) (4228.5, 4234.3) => 4.42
